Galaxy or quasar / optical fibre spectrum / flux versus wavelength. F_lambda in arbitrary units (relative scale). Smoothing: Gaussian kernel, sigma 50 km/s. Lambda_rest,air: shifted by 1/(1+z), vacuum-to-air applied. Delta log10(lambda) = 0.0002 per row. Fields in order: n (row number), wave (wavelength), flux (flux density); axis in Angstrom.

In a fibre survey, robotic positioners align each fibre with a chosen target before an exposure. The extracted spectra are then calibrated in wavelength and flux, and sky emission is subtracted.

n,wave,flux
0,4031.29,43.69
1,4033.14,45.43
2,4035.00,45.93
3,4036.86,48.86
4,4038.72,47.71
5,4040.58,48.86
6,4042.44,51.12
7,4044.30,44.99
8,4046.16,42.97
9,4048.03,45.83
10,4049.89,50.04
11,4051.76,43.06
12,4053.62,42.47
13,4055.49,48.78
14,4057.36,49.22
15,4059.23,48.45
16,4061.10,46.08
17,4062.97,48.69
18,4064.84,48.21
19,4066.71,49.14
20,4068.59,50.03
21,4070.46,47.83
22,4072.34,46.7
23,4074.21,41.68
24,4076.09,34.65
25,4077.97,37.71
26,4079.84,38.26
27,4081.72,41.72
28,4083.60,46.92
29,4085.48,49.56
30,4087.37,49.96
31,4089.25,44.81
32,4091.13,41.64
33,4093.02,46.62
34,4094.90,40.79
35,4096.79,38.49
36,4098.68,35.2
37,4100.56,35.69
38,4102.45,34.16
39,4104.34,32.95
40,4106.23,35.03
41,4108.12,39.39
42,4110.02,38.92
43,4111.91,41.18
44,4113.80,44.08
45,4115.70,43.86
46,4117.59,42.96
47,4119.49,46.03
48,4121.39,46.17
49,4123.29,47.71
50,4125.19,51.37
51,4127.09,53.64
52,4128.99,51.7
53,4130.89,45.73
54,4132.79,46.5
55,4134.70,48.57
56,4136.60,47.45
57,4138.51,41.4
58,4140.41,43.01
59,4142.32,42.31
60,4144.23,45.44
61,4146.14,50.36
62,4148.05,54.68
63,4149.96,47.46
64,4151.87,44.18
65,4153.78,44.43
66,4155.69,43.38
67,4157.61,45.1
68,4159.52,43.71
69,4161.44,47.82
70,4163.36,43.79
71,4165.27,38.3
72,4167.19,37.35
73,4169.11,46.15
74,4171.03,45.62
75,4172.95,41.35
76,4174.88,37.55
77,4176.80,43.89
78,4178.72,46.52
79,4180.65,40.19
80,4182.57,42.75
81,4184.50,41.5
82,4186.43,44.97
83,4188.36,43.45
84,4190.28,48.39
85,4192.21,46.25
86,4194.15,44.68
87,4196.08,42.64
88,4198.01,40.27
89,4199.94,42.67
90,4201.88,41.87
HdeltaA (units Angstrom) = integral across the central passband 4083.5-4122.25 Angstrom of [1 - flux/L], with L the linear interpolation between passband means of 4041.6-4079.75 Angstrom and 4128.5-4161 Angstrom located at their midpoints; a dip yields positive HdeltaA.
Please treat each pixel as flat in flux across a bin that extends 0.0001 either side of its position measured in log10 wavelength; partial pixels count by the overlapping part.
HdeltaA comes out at 3.72 Angstrom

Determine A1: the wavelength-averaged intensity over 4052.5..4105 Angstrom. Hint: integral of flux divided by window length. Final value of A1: 43.5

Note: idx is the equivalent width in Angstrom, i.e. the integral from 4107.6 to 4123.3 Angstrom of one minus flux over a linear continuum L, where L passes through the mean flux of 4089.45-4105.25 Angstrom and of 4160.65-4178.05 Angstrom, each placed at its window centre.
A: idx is -1.5 Angstrom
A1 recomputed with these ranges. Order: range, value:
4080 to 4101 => 42.9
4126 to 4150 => 47.6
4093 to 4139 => 43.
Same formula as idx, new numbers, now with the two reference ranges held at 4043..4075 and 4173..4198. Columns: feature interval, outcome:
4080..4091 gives 0.10 Angstrom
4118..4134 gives -1.23 Angstrom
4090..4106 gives 2.67 Angstrom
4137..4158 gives -0.61 Angstrom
